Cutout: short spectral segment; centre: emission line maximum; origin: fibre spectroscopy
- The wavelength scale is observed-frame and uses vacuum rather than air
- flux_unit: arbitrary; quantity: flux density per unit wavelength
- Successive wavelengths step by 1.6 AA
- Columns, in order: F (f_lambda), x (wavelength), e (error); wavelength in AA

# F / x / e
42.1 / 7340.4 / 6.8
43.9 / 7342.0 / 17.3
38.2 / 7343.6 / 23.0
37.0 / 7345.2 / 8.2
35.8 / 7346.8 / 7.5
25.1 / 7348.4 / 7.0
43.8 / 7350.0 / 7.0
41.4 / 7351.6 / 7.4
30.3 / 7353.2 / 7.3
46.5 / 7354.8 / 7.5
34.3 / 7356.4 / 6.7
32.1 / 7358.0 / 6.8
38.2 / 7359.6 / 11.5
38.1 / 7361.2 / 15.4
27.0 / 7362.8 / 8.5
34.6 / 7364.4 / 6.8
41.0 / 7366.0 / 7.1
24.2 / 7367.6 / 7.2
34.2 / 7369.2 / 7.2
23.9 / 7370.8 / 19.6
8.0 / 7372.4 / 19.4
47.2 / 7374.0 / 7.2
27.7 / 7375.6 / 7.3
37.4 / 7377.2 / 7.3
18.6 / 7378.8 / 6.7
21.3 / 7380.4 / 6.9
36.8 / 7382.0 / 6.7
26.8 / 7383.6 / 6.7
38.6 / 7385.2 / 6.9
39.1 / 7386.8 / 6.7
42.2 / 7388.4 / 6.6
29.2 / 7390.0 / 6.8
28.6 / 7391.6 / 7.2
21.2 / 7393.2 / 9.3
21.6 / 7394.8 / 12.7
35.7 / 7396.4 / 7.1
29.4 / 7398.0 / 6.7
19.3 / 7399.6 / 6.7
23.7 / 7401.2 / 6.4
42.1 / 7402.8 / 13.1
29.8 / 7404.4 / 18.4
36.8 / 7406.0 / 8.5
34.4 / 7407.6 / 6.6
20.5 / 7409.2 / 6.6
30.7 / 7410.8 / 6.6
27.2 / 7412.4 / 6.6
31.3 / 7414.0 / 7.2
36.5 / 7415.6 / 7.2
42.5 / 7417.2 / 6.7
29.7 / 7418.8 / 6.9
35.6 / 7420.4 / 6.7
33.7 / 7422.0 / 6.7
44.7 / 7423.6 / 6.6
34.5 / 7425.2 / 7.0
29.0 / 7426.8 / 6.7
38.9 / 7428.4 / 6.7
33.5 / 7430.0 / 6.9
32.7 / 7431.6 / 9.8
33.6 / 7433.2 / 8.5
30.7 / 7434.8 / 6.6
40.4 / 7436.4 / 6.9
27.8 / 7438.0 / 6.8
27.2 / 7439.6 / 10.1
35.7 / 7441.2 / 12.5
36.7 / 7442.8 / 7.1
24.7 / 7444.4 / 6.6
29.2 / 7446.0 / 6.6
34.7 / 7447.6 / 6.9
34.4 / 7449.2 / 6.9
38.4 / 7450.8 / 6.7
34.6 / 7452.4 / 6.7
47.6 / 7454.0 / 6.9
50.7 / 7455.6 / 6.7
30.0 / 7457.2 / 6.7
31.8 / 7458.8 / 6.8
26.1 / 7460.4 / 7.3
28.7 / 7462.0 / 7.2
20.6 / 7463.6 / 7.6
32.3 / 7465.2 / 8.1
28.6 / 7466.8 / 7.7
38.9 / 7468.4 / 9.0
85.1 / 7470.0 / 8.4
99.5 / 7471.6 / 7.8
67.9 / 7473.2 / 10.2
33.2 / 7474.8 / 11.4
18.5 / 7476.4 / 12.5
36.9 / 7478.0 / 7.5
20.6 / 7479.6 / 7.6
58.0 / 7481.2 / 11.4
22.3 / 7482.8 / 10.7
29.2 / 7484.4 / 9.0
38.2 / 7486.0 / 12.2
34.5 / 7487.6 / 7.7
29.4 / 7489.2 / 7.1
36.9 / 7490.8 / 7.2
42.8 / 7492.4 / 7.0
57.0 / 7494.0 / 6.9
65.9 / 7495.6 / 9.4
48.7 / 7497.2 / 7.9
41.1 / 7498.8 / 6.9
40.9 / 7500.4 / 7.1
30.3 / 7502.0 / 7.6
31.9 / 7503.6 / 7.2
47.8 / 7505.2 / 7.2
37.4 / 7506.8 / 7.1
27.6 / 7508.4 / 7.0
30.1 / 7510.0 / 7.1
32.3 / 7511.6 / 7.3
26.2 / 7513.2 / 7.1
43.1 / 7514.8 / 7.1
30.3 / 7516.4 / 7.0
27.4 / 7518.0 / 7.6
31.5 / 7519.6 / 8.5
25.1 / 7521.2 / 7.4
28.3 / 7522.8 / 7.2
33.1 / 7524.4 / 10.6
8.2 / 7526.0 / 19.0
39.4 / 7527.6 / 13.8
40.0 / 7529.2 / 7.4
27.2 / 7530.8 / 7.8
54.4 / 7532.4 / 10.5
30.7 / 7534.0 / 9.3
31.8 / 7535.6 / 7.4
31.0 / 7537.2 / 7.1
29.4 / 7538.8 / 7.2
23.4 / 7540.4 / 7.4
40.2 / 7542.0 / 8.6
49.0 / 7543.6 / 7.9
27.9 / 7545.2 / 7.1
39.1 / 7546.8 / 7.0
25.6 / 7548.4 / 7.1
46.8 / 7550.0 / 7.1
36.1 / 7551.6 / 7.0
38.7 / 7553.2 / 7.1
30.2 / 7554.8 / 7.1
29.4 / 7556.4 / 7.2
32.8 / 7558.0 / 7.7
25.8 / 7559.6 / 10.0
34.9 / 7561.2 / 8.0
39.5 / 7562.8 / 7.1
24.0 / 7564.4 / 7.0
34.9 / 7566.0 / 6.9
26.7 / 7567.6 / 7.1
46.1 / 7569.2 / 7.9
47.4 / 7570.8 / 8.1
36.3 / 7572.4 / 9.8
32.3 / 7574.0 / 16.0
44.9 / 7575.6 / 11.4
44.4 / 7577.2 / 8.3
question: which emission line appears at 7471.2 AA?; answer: Halpha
